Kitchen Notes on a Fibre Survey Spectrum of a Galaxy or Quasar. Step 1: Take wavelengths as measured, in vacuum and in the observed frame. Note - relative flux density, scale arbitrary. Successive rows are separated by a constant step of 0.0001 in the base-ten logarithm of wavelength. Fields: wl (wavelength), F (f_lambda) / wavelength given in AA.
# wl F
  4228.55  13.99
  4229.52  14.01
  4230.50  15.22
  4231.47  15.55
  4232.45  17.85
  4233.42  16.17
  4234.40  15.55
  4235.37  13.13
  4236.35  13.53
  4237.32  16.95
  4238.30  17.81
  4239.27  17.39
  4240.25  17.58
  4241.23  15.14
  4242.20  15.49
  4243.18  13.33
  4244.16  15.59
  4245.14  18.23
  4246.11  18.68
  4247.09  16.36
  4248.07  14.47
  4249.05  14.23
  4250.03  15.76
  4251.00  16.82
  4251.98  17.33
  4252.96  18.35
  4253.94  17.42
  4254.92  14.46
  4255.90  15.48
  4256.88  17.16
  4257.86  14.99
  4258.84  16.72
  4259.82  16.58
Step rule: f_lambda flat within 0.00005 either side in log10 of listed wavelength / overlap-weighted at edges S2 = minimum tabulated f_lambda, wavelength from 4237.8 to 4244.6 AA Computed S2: 13.33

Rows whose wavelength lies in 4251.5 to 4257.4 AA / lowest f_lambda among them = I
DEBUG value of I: 14.46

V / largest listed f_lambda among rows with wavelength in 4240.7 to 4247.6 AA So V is 18.68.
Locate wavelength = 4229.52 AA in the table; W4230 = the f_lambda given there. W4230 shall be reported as 14.01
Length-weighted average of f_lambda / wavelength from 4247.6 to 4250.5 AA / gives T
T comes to 14.8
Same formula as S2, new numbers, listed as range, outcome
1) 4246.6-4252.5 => 14.23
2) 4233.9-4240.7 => 13.13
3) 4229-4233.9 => 14.01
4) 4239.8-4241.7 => 15.14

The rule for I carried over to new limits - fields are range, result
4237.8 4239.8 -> 17.39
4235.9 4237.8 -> 13.53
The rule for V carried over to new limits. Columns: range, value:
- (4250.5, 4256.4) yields 18.35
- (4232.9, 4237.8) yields 16.95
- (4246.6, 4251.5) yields 16.82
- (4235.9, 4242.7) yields 17.81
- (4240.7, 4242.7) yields 15.49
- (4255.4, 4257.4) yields 17.16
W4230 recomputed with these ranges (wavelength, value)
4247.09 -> 16.36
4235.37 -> 13.13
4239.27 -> 17.39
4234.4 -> 15.55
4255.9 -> 15.48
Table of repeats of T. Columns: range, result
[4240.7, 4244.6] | 14.9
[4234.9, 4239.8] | 15.8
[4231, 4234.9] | 16.3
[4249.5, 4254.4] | 17.1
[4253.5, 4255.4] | 15.9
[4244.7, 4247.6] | 17.7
